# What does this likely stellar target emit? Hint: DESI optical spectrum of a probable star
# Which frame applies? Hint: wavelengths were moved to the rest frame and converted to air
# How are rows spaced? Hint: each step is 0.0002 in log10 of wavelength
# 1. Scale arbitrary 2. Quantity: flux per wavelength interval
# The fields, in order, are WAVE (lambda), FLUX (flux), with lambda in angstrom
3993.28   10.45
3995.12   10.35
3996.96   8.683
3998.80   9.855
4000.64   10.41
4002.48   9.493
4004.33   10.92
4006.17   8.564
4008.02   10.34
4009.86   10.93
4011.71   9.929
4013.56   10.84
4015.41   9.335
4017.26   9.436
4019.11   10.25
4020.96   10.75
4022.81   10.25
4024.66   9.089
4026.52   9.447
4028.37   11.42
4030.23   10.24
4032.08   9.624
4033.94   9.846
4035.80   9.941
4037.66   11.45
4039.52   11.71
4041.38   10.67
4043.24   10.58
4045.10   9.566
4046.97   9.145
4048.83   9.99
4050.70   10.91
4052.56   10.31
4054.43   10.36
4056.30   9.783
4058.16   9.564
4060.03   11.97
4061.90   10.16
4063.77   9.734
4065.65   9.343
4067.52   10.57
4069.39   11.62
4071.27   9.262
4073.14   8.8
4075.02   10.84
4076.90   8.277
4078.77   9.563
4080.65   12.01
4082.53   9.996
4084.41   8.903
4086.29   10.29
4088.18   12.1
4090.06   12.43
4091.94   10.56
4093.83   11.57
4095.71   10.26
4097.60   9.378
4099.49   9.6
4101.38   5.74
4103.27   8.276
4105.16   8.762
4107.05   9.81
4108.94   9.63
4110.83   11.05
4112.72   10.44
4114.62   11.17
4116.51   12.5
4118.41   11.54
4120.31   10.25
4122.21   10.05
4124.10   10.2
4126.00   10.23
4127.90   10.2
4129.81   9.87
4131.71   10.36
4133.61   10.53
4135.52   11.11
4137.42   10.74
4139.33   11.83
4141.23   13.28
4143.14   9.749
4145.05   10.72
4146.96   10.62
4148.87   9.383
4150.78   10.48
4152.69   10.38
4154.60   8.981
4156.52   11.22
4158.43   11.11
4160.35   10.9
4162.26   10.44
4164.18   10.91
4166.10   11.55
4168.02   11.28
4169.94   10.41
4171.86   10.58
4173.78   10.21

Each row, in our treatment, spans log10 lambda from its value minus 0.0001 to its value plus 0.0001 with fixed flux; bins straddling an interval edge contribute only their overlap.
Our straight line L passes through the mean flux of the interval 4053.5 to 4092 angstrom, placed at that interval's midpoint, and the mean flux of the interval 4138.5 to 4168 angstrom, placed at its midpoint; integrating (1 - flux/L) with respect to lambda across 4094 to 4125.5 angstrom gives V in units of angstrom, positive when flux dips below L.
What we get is 1.7 angstrom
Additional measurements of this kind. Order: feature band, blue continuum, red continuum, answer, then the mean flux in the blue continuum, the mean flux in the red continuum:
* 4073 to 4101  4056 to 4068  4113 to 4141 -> 0.4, 10.2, 10.8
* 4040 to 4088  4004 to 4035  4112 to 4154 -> 0.8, 10.1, 10.7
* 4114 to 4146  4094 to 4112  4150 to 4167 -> -2.9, 9.29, 10.7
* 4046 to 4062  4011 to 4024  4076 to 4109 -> -0.4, 10.1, 9.85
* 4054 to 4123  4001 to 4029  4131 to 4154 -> 1.9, 10.1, 10.7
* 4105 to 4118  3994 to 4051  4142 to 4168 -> -0.3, 10.1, 10.5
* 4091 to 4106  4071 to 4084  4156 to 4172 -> 1.2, 9.82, 10.9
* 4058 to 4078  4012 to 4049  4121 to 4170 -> 0.6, 10.2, 10.6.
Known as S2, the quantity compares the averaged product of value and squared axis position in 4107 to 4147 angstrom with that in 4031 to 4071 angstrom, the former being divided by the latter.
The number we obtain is 1.08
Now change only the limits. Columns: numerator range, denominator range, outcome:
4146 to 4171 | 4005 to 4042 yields 1.11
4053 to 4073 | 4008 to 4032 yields 1.02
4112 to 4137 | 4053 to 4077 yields 1.09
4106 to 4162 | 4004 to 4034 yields 1.12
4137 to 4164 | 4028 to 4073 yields 1.09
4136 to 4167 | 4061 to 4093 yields 1.09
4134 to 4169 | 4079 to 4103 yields 1.10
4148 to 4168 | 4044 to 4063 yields 1.09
